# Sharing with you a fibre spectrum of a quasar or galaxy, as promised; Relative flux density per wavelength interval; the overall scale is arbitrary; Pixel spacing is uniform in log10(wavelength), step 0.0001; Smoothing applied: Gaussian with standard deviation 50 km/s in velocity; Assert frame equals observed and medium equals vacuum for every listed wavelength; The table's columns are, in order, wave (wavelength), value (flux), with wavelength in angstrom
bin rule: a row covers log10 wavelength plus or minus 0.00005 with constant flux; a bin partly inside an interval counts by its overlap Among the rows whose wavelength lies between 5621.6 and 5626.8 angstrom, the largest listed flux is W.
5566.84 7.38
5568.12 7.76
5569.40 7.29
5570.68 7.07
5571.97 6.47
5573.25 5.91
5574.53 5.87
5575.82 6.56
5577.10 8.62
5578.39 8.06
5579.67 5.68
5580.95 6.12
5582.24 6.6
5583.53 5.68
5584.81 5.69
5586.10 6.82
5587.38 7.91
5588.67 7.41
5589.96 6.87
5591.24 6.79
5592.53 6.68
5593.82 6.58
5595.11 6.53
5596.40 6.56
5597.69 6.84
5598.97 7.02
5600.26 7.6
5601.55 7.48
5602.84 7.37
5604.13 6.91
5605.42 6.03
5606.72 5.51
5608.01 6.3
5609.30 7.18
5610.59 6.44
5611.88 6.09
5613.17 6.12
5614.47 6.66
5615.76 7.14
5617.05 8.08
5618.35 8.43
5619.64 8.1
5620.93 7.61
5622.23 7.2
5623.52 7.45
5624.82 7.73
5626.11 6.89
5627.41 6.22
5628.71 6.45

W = 7.73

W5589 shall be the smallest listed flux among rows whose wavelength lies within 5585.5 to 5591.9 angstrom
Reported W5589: 6.79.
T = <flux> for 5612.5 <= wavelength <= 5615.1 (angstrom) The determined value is 6.37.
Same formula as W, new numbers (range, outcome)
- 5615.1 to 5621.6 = 8.43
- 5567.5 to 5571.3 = 7.76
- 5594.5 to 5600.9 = 7.6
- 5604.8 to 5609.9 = 7.18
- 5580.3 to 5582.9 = 6.6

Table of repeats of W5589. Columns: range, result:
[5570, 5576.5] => 5.87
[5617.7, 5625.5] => 7.2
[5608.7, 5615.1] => 6.09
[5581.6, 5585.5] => 5.68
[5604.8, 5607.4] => 5.51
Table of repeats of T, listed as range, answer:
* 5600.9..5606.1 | 6.93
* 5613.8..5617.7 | 7.28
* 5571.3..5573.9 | 6.19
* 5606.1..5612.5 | 6.31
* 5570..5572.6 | 6.77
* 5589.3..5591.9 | 6.84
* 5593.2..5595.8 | 6.55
